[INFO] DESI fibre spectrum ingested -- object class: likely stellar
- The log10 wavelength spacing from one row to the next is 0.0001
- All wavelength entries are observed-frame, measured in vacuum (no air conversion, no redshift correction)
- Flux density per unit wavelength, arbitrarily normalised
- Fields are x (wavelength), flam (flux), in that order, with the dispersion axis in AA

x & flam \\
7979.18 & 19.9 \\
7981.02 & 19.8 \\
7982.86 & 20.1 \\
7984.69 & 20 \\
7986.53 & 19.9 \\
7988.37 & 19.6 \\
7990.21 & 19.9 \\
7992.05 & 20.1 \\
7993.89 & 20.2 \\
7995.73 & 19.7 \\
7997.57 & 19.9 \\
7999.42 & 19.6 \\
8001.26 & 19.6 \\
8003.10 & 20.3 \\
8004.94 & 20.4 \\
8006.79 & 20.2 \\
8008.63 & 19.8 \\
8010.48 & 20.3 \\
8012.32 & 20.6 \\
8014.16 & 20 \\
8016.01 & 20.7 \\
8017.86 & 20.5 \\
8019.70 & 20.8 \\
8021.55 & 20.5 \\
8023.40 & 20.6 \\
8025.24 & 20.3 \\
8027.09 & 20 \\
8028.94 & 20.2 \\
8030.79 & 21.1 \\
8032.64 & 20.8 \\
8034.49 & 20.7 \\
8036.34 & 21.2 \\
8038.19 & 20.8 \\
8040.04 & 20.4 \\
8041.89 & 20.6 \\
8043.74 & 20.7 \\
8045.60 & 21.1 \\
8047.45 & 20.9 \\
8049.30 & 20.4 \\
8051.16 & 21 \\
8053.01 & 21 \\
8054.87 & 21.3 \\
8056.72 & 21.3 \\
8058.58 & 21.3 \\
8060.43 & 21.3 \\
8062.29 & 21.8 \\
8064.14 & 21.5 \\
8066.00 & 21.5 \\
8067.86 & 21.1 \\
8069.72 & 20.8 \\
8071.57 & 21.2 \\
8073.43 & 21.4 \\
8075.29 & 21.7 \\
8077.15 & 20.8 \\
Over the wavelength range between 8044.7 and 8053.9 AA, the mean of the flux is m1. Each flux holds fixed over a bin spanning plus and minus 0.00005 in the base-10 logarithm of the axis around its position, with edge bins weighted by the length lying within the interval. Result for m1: 20.9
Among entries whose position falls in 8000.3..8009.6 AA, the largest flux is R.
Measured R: 20.4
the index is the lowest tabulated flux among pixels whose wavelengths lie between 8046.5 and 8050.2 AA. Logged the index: 20.4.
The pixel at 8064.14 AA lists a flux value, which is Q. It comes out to 21.5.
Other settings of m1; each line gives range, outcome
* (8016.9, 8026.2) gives 20.5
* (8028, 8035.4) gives 20.7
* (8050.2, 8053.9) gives 21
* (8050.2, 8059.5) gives 21.2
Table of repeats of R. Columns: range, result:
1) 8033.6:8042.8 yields 21.2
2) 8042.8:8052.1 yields 21.1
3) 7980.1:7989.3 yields 20.1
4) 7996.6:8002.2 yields 19.9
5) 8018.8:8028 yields 20.8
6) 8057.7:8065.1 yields 21.8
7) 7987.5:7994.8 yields 20.2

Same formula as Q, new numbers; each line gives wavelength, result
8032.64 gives 20.8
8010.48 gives 20.3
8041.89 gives 20.6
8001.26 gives 19.6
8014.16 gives 20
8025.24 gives 20.3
